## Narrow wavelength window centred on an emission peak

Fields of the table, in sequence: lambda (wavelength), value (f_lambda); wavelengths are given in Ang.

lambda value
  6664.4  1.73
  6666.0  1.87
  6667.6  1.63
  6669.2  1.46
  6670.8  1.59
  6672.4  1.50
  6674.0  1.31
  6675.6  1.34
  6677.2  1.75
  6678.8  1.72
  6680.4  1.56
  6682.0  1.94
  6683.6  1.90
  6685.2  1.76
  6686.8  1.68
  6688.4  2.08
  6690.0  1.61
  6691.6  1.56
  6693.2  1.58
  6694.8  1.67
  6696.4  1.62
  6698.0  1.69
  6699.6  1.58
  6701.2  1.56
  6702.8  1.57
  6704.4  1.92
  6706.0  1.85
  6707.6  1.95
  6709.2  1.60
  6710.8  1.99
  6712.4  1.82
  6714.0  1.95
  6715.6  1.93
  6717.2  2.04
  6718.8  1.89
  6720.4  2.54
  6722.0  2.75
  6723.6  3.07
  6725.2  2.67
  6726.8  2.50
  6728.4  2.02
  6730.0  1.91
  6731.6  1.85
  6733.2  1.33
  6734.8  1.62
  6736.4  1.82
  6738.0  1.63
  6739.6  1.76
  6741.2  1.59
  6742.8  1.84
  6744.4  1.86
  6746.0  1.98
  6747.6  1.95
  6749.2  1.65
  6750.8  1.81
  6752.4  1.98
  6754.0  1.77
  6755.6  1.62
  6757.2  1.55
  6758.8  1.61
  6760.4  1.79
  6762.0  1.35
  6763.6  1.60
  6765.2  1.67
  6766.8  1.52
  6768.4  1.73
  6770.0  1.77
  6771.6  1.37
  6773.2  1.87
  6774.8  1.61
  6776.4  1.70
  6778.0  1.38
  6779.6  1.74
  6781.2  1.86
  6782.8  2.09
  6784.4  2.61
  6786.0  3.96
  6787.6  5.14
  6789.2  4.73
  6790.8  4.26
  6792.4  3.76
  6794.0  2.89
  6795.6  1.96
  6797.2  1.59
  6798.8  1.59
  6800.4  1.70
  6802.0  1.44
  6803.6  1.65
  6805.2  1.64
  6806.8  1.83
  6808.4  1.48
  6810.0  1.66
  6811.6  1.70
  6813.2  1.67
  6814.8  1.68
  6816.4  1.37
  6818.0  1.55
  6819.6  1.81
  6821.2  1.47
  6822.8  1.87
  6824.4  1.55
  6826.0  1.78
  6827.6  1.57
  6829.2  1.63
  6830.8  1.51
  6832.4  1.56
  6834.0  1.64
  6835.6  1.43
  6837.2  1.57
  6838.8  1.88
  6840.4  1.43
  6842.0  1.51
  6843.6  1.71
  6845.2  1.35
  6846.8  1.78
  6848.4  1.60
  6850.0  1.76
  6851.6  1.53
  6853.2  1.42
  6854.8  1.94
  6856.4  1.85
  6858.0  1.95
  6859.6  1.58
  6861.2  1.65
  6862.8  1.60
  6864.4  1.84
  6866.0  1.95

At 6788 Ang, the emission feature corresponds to [O III]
